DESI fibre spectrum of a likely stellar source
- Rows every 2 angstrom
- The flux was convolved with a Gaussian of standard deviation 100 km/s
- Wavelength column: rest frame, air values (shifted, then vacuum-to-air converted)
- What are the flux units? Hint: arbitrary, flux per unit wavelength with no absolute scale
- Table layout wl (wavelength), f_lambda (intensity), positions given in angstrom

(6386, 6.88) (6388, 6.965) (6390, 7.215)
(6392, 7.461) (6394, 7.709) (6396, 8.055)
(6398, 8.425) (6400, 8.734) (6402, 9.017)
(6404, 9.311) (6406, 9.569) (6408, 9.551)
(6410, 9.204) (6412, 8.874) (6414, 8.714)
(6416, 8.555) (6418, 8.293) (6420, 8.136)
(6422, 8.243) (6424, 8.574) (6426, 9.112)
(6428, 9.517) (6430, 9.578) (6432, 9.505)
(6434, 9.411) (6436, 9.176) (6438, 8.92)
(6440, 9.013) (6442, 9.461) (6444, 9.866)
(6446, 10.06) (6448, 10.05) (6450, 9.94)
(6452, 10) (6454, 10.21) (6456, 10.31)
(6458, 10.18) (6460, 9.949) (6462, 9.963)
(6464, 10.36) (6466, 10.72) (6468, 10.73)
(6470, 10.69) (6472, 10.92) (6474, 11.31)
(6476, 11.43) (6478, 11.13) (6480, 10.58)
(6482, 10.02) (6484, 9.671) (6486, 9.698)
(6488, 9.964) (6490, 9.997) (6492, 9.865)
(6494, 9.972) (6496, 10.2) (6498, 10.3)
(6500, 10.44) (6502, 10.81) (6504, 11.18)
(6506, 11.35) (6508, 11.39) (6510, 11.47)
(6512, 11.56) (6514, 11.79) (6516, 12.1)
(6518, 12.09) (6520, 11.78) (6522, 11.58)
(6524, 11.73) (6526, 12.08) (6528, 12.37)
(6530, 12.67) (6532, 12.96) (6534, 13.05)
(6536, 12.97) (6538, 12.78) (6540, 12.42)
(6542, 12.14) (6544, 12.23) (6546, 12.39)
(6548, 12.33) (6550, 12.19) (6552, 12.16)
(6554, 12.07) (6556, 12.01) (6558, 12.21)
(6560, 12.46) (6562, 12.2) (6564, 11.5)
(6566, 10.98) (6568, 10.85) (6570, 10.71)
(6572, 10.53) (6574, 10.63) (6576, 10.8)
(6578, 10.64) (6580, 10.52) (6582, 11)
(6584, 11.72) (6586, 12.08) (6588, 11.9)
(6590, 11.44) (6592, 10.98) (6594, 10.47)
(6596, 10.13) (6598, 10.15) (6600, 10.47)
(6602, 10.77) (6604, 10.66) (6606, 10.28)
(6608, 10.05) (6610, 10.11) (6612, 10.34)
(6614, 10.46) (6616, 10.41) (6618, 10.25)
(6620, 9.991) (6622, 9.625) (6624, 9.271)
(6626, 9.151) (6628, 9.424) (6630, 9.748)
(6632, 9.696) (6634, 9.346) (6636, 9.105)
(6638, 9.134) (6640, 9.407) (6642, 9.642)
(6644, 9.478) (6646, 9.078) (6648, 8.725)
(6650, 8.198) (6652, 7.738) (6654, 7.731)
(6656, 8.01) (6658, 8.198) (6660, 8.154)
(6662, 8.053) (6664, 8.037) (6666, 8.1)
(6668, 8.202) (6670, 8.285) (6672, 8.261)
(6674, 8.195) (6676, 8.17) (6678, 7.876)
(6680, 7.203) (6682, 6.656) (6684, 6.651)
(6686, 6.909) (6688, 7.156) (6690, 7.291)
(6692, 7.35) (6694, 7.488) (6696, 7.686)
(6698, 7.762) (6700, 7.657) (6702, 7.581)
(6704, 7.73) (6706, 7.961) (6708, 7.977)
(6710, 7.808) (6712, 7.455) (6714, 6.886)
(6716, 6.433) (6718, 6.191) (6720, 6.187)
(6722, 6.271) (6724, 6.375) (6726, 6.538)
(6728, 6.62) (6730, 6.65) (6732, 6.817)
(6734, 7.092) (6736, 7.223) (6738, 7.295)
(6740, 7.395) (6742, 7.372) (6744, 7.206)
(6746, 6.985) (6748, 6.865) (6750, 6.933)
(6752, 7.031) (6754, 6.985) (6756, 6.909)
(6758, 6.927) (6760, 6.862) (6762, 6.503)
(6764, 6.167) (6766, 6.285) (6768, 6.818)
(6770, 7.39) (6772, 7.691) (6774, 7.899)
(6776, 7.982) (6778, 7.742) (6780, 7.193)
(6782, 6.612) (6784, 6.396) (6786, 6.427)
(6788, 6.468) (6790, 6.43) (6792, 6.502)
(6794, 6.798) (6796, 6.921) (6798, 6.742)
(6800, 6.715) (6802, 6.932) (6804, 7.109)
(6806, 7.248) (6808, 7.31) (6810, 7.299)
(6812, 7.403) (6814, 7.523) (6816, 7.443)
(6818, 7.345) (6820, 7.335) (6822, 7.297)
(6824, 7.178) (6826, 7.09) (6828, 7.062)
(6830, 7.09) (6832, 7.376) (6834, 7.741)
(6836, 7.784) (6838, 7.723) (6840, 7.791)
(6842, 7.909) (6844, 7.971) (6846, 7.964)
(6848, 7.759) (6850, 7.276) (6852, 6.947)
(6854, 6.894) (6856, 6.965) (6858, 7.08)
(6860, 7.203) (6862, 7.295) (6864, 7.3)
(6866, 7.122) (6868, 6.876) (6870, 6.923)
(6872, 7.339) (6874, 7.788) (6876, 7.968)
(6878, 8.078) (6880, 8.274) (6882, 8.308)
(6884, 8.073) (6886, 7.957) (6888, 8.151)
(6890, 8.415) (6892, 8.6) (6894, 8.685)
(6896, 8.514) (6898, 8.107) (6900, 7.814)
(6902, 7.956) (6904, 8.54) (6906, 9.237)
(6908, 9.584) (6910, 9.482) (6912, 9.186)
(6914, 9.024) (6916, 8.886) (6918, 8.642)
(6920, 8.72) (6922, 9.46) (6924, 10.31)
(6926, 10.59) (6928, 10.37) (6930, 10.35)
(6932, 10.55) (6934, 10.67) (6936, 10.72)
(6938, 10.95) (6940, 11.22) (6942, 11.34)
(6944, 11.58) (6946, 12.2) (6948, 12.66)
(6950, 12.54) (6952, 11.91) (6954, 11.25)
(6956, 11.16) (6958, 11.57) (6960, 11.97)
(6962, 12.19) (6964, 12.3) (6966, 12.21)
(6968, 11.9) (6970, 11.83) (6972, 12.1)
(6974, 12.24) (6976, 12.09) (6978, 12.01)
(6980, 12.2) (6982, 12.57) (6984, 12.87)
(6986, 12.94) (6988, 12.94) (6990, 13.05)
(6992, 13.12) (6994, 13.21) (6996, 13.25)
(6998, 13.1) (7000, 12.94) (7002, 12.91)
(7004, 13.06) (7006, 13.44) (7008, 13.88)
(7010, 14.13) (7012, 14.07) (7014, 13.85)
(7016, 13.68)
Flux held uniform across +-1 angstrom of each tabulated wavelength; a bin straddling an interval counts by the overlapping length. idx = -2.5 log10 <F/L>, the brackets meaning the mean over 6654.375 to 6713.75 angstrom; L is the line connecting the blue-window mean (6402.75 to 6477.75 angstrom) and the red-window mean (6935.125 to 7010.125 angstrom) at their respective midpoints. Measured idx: 0.38 mag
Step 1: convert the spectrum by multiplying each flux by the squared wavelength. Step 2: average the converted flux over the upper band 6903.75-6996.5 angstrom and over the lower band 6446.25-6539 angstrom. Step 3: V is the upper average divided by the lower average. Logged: 1.18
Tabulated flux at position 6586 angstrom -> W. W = 12.08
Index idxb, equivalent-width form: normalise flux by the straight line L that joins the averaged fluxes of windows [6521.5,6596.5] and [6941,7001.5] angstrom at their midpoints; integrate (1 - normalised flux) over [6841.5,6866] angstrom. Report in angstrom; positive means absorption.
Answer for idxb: 9.7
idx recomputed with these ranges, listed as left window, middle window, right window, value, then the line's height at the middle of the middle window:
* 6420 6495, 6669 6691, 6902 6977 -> 0.35 mag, 10.3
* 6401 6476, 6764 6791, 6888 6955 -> 0.37 mag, 9.83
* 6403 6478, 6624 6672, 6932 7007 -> 0.22 mag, 10.7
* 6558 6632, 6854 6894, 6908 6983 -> 0.39 mag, 11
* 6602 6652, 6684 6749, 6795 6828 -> 0.18 mag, 8.44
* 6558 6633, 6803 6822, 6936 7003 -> 0.49 mag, 11.6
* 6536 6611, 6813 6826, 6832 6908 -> 0.15 mag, 8.41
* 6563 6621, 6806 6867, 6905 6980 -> 0.42 mag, 10.9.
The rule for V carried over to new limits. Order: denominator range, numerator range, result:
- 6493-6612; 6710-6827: 0.65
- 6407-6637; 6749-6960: 0.85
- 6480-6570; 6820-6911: 0.75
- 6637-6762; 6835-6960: 1.27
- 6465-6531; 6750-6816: 0.69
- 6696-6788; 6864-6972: 1.46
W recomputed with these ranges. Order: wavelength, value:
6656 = 8.01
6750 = 6.933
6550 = 12.19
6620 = 9.991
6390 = 7.215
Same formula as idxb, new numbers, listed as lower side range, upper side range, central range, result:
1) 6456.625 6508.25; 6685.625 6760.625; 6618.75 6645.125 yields -3.4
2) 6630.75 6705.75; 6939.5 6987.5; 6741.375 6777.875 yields 8.9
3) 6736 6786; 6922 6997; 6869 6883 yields 2.9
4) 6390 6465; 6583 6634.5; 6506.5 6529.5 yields -4.8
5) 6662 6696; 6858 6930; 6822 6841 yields 1.8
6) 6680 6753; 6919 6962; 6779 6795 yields 3.3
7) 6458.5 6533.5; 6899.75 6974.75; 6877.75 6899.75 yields 5.0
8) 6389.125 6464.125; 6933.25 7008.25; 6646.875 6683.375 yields 8.8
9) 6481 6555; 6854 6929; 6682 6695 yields 3.8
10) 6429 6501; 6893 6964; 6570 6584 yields -0.9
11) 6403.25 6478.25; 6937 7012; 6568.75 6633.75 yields 0.4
